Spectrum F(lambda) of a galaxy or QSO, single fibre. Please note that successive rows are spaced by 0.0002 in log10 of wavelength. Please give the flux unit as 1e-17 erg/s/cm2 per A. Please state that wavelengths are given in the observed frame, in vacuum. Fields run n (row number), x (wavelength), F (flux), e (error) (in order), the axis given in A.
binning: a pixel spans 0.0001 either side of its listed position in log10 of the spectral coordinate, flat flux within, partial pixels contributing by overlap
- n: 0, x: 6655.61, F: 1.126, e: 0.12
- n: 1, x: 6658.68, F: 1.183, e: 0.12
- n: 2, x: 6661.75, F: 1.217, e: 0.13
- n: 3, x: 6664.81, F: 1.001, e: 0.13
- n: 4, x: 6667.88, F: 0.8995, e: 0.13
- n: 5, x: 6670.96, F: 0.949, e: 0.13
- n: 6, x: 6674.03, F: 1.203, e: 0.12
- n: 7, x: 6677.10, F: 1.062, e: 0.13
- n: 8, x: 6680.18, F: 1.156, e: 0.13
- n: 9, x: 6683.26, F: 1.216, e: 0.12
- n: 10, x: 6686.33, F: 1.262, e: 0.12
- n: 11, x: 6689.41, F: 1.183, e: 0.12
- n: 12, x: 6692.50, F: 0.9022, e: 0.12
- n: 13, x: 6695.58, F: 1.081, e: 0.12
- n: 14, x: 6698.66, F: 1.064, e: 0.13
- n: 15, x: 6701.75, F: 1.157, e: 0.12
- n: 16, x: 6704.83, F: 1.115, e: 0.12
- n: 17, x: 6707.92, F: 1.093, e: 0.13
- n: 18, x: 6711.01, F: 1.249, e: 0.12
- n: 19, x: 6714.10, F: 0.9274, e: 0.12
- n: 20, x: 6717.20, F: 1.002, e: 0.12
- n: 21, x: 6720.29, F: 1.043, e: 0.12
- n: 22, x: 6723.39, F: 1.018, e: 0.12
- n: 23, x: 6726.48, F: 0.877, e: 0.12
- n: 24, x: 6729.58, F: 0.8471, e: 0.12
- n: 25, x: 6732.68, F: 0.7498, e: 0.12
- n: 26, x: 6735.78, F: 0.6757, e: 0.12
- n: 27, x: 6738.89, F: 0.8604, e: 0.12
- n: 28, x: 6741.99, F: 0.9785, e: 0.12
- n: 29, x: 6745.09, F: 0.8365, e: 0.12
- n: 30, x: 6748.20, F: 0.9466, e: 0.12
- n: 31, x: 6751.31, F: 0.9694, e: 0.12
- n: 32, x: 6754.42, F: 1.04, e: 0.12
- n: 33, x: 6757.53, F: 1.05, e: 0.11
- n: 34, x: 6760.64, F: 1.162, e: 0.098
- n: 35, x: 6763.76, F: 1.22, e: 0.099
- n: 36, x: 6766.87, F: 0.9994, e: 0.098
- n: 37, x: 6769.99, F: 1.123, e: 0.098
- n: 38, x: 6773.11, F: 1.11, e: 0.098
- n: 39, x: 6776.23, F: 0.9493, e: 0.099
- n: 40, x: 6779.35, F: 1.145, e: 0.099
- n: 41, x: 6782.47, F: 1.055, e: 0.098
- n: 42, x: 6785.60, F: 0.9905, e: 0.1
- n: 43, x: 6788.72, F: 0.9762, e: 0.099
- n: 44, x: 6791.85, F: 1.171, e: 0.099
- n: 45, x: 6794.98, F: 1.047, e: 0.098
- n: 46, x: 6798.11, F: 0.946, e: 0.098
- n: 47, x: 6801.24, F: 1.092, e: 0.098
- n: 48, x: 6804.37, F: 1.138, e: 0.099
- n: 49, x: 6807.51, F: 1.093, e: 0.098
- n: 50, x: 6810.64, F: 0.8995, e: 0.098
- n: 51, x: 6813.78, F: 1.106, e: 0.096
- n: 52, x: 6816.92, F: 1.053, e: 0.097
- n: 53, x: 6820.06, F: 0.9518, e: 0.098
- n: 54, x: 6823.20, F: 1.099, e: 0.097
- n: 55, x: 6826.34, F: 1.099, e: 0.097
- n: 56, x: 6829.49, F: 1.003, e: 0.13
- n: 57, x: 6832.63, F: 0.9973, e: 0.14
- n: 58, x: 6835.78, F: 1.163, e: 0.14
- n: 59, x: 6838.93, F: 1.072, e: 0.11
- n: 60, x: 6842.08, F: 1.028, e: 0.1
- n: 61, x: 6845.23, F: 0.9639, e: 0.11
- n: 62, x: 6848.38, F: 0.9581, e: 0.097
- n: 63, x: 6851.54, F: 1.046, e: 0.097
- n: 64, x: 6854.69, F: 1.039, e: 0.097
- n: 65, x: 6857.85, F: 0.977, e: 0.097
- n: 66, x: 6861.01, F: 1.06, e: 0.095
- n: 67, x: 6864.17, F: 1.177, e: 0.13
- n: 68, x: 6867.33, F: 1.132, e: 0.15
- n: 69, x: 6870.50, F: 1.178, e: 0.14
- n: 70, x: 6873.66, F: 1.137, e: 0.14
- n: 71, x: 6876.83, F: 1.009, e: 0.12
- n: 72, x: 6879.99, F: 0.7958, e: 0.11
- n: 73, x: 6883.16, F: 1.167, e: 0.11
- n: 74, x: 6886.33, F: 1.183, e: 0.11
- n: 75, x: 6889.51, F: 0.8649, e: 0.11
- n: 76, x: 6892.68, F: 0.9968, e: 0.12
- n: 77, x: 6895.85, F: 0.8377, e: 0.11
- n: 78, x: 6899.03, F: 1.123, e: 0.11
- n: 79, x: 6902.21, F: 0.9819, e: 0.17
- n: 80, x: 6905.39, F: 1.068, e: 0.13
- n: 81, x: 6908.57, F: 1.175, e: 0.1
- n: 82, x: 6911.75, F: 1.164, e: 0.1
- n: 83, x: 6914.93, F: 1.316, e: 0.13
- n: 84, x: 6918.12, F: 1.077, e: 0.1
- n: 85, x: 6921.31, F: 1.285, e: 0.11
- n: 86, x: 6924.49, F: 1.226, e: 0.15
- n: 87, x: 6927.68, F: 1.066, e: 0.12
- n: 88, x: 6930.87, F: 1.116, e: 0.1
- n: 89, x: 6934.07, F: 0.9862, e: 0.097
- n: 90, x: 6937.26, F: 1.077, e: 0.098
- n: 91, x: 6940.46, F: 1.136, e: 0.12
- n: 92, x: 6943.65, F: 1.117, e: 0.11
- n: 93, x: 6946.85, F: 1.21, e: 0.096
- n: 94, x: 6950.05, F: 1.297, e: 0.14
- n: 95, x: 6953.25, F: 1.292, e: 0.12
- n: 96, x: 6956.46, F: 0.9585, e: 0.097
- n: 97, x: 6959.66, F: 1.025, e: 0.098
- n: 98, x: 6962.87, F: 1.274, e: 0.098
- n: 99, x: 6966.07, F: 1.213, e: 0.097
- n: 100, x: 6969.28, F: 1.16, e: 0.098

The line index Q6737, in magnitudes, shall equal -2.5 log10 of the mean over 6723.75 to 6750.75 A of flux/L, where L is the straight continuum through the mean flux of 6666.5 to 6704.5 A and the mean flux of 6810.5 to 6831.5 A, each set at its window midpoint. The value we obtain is 0.24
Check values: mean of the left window 1.1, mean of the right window 1.04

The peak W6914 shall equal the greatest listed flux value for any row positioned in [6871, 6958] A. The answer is 1.316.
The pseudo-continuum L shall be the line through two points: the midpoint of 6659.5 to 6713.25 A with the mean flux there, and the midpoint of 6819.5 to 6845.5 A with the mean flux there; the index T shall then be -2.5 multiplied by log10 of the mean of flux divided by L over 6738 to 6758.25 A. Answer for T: 0.14 mag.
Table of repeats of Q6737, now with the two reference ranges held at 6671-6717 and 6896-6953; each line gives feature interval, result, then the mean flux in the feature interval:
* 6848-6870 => 0.06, 1.07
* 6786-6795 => 0.06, 1.06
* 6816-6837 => 0.08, 1.05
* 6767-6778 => 0.07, 1.05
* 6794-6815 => 0.08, 1.04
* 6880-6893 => 0.11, 1.03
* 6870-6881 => 0.10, 1.03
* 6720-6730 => 0.18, 0.945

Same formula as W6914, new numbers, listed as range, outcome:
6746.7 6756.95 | 1.04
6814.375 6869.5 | 1.177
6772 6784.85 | 1.145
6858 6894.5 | 1.183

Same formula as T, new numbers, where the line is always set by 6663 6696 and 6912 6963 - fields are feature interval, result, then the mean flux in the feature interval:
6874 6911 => 0.114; 1.03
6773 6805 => 0.061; 1.05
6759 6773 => -0.017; 1.12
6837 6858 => 0.112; 1.02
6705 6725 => 0.035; 1.06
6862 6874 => -0.020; 1.15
